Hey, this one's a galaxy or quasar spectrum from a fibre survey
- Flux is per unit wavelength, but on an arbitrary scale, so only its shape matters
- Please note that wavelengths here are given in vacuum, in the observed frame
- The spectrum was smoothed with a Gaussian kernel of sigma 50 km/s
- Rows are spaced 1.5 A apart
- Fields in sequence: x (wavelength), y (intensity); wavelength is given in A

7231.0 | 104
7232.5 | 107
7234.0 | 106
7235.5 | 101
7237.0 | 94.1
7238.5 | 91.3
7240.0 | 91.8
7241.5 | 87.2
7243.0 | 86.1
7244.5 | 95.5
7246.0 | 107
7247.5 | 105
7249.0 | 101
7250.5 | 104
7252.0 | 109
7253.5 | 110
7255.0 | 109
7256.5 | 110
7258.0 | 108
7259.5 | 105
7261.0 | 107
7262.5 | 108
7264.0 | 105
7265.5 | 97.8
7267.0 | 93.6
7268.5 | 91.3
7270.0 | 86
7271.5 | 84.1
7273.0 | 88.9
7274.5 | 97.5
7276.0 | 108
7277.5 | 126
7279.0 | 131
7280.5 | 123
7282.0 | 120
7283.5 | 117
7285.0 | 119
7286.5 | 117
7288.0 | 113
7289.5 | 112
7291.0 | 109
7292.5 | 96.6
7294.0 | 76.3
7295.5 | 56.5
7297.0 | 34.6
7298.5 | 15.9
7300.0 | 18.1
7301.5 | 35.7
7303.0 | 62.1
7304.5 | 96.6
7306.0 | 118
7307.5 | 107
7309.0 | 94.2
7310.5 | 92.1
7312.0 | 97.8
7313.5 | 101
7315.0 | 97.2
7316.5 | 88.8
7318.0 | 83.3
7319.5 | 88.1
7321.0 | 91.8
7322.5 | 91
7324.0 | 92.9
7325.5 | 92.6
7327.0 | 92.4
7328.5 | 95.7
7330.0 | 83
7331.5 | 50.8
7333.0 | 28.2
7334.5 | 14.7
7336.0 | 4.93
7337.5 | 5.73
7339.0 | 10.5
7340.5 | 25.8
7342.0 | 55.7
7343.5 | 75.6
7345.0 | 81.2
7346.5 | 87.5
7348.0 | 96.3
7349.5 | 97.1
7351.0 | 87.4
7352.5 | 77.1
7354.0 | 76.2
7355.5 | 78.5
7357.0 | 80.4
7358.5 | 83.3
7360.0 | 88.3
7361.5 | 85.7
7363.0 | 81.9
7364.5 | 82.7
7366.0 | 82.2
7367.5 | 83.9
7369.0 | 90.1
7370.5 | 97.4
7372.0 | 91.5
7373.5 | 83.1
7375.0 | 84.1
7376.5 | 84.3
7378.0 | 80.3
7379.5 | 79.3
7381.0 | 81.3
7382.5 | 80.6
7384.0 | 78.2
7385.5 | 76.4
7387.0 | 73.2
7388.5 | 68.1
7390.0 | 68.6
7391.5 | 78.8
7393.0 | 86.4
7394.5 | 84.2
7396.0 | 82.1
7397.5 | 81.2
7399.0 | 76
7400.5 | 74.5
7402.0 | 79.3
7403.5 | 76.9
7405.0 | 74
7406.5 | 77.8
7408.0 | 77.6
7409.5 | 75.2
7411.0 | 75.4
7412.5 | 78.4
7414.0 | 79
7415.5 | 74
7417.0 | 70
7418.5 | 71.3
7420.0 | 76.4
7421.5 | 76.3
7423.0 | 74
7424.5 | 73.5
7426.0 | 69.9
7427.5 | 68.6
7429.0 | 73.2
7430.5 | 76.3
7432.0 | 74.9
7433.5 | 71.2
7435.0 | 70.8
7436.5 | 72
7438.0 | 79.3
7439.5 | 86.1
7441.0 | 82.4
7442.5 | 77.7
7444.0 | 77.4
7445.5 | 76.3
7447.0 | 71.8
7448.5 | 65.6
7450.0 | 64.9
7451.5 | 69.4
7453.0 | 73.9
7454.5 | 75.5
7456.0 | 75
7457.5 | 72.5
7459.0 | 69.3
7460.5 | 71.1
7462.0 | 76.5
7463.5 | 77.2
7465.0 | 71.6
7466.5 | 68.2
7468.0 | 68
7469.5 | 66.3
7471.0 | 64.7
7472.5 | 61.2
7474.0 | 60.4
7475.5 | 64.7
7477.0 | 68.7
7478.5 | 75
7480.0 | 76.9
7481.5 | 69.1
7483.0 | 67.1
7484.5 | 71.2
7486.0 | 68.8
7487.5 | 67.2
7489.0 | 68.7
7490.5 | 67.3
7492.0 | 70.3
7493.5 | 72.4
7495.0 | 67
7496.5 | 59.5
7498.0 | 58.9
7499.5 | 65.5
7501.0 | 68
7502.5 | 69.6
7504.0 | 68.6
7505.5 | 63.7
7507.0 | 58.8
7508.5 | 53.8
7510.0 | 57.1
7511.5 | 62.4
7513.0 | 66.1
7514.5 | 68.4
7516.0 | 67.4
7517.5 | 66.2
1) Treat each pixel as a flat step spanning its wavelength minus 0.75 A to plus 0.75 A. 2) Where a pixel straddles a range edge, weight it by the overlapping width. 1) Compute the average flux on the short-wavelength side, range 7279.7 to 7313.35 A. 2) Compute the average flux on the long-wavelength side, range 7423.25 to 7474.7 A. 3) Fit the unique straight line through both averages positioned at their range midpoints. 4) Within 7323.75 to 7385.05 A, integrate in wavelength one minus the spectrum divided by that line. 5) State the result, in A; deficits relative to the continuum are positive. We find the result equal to 6.4 A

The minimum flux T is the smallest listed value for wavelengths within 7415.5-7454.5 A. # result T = 64.9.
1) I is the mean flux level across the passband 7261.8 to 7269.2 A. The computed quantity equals 99.1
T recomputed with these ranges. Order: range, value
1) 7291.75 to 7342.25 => 4.93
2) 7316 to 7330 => 83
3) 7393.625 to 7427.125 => 69.9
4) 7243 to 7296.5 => 56.5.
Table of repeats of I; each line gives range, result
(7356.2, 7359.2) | 81.8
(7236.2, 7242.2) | 91.2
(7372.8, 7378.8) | 82.9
